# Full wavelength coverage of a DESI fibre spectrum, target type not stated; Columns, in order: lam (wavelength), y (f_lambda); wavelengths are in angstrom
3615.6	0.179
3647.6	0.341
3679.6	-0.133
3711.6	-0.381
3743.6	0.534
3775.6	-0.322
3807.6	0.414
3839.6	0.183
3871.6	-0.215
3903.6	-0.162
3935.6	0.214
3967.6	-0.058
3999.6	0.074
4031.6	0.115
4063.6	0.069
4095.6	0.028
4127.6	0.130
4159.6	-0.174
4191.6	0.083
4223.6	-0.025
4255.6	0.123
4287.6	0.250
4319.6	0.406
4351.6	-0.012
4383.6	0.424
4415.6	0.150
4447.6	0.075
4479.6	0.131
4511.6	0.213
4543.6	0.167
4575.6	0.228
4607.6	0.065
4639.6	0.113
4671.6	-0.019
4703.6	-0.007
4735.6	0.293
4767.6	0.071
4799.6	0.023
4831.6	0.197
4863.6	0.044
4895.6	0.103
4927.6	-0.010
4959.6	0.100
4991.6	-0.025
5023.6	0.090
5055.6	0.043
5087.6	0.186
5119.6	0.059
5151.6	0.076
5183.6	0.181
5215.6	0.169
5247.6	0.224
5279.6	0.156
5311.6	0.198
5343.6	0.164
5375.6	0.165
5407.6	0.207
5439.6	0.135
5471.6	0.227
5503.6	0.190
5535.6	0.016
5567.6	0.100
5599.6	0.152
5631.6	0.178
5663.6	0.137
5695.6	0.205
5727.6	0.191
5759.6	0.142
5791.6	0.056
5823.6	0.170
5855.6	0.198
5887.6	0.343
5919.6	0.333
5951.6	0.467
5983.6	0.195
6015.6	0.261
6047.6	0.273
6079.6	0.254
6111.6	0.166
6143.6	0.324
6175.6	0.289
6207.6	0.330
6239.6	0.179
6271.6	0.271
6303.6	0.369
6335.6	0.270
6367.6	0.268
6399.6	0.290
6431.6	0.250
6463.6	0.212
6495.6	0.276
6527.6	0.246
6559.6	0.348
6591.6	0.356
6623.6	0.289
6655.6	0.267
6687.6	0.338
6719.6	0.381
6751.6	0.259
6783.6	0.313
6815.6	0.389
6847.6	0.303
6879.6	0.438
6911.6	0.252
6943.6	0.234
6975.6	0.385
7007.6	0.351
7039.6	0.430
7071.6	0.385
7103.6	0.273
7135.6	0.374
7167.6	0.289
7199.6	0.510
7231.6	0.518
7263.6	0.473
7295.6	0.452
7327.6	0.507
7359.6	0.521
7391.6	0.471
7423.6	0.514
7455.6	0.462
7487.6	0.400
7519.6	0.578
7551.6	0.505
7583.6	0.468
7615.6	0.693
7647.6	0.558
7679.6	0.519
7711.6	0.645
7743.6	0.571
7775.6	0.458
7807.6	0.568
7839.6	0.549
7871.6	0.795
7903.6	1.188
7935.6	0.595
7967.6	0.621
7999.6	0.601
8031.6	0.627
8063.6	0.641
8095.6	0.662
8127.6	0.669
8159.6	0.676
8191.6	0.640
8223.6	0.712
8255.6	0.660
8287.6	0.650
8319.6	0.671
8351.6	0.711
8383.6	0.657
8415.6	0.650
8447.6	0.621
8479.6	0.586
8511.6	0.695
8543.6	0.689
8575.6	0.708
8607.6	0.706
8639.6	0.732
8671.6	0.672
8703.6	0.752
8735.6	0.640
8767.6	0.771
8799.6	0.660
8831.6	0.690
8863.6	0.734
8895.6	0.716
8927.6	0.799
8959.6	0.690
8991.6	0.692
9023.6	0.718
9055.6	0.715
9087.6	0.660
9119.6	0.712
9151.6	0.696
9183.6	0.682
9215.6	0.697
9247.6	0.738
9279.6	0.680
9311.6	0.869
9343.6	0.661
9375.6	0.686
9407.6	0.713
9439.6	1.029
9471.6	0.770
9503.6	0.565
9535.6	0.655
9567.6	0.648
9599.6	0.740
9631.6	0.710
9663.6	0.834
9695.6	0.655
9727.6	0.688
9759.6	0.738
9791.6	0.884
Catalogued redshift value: 0.80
